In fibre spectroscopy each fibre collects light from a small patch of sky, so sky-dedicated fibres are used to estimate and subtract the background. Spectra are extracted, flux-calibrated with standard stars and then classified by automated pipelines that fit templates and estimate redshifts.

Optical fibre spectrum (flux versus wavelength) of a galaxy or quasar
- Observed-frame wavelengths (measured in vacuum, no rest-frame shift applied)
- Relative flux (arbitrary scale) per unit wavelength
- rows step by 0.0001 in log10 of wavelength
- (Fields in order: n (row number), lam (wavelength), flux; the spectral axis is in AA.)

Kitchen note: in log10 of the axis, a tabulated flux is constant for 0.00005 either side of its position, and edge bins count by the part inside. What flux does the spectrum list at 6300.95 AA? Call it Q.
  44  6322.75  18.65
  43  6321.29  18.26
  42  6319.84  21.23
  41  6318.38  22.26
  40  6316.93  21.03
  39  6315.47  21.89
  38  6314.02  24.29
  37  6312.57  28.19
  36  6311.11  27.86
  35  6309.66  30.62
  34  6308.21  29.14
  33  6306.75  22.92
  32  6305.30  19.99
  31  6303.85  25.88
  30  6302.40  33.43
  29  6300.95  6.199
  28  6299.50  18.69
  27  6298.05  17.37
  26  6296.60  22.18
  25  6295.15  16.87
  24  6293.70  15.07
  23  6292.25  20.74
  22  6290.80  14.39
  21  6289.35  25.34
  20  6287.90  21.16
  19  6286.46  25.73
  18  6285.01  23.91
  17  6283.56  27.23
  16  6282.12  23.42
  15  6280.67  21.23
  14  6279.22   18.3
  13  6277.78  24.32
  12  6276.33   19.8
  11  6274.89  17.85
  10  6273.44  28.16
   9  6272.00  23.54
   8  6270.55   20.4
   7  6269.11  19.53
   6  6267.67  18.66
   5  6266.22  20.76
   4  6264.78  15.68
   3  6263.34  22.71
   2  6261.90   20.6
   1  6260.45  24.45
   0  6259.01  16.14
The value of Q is 6.199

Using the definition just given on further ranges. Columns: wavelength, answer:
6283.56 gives 27.23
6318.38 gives 22.26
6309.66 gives 30.62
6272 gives 23.54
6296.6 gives 22.18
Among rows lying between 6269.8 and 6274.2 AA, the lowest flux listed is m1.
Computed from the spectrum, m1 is 20.4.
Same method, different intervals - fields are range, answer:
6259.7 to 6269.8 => 15.68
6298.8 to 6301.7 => 6.199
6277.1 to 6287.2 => 18.3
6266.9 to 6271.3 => 18.66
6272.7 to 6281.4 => 17.85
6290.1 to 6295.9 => 14.39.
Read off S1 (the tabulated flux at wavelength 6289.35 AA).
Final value 25.34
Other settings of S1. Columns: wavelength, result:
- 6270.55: 20.4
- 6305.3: 19.99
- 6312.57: 28.19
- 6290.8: 14.39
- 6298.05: 17.37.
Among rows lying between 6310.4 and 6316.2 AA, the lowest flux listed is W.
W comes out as 21.89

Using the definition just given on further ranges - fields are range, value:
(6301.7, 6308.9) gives 19.99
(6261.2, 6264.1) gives 20.6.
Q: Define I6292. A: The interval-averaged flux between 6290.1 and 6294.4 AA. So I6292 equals 16.7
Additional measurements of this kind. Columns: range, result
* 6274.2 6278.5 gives 20.7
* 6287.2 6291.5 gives 20.3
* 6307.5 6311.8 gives 29.3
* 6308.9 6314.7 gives 27.8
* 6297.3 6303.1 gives 18.9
